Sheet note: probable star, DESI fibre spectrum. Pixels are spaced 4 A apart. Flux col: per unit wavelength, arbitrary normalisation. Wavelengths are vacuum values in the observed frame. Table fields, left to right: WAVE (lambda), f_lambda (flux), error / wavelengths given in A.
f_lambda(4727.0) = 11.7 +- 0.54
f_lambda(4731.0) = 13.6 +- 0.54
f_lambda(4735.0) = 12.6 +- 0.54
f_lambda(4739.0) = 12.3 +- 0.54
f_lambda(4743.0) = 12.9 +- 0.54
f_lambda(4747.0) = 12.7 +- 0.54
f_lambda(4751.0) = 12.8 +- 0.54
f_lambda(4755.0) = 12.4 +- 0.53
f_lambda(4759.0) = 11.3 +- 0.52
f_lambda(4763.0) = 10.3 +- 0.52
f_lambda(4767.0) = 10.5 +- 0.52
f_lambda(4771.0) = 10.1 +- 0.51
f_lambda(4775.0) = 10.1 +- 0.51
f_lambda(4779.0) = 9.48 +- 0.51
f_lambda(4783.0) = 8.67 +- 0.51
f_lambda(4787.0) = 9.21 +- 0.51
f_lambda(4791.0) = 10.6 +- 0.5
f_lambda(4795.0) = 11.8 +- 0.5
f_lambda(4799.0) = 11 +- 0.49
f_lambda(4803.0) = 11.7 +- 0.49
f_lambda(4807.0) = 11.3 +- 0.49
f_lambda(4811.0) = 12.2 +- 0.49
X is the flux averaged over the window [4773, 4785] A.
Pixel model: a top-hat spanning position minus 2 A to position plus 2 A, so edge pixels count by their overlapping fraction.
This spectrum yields 9.42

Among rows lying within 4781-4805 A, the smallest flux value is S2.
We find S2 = 8.67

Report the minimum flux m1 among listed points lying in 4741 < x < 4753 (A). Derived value 12.7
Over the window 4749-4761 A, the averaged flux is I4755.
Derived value 12.2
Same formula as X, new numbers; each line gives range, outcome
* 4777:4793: 9.49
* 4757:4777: 10.5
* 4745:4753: 12.8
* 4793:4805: 11.5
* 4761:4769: 10.4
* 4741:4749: 12.8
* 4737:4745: 12.6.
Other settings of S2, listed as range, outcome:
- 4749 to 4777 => 10.1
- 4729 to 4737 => 12.6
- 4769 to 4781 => 9.48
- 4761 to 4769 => 10.3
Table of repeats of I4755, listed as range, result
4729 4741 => 12.8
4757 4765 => 10.8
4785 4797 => 10.5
